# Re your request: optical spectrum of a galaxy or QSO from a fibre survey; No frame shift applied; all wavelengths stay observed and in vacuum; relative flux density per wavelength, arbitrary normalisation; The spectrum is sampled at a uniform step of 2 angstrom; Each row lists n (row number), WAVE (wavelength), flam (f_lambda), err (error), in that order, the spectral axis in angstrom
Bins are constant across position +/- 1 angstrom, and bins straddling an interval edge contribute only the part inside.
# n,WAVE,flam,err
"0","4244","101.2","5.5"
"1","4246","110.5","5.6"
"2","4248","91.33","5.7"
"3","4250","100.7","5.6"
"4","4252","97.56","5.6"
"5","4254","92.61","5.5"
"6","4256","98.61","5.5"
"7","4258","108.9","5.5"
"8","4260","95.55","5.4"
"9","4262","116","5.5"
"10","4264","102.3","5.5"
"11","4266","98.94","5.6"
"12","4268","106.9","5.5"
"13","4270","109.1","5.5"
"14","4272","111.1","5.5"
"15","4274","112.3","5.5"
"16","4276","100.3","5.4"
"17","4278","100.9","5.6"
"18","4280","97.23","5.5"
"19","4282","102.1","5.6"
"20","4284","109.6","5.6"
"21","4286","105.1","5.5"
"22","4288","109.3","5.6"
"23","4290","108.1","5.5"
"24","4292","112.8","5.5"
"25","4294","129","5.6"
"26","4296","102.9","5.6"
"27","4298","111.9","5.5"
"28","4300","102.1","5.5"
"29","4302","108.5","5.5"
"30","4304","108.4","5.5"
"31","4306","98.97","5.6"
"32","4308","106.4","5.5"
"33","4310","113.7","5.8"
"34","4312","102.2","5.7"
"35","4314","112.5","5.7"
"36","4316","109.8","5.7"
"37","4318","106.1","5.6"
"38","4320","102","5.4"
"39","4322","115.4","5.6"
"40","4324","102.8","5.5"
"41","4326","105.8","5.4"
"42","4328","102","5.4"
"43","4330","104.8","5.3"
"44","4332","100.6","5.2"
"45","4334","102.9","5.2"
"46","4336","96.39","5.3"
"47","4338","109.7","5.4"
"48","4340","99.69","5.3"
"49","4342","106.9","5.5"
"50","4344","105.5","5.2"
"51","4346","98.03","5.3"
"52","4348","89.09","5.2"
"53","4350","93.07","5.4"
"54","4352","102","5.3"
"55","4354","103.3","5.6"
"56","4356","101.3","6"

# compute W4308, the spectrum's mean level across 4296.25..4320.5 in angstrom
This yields 107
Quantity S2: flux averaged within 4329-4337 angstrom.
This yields 101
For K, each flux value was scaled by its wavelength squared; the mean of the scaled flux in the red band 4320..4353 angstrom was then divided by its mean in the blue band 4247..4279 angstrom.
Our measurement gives 1.03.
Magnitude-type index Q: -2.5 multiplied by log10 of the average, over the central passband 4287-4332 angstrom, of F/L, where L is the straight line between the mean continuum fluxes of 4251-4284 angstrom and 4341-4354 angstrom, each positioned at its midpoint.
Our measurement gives -0.07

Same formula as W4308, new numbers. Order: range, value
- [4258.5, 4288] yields 105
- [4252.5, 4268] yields 102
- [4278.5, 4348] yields 106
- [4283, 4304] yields 110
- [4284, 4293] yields 109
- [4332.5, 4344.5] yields 103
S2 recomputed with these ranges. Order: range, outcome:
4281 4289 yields 107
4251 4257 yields 96.3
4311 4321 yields 107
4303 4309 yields 105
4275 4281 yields 99.5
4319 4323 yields 109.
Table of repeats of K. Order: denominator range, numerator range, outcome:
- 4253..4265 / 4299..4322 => 1.07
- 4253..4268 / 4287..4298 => 1.12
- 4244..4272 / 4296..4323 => 1.07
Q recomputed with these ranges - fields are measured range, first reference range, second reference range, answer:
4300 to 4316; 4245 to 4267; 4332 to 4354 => -0.066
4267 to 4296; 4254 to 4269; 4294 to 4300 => -0.009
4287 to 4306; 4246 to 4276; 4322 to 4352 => -0.074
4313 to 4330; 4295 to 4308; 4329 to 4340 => -0.033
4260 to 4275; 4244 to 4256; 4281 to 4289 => -0.048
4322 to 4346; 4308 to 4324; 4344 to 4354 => -0.015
